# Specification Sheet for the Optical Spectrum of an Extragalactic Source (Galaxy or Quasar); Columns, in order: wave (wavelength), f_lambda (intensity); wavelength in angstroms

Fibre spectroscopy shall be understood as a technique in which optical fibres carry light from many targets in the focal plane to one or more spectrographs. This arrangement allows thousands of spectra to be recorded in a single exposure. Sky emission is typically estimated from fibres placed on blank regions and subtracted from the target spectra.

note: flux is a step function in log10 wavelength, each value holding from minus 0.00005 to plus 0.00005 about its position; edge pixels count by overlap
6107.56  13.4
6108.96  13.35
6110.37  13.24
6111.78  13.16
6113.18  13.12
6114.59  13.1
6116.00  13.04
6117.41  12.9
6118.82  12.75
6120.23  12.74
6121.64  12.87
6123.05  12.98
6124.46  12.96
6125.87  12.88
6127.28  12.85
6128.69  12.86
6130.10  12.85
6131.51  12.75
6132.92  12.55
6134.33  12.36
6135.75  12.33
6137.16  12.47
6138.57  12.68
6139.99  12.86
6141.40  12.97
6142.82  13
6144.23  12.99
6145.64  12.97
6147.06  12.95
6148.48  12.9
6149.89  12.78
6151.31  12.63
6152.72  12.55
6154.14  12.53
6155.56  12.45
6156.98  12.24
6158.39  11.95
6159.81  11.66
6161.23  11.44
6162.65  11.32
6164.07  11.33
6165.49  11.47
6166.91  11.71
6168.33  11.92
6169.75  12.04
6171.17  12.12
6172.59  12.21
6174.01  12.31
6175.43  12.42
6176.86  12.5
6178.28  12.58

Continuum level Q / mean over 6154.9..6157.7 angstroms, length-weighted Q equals 12.4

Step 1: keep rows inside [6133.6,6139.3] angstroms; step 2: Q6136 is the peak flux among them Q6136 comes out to 12.68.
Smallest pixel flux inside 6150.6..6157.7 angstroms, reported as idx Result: 12.24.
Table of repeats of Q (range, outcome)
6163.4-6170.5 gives 11.7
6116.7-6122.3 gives 12.8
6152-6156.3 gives 12.5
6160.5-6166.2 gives 11.4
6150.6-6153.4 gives 12.6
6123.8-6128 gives 12.9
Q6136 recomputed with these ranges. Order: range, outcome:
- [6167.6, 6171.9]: 12.12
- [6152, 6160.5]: 12.55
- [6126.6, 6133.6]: 12.86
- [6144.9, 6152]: 12.97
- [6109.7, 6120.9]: 13.24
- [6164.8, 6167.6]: 11.71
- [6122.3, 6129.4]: 12.98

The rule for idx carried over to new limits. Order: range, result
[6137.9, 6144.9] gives 12.68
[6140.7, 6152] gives 12.63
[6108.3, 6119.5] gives 12.75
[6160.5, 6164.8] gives 11.32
